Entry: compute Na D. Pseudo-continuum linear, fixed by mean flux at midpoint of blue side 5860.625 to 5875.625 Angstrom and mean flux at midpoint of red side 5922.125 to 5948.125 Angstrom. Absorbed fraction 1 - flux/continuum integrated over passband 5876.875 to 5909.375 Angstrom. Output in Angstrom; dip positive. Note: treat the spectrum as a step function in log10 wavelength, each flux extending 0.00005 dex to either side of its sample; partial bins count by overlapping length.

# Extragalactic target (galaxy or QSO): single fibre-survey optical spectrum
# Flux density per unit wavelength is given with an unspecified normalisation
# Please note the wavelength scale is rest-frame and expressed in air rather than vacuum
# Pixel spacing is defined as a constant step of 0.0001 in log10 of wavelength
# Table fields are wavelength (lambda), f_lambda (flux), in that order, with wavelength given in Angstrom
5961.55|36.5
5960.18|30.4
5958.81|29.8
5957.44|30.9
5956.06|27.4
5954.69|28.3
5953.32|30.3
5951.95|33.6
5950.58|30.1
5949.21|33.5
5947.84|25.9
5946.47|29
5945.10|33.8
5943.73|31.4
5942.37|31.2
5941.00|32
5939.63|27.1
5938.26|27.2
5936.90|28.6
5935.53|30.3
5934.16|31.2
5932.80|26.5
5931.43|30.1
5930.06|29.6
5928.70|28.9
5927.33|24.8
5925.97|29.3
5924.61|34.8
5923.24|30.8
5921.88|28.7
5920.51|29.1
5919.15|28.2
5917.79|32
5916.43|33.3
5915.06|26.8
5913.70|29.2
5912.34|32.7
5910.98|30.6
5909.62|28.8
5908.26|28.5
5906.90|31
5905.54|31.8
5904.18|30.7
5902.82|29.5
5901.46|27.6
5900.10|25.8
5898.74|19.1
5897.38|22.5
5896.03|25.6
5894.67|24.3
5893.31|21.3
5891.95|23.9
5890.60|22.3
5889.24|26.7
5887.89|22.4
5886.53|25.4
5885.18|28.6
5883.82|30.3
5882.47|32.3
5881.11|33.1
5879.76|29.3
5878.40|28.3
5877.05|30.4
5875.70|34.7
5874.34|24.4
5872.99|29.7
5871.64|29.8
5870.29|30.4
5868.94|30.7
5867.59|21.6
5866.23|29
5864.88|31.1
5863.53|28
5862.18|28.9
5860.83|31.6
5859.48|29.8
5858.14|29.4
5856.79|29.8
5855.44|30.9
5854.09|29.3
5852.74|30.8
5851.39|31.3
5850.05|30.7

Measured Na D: 2.3 Angstrom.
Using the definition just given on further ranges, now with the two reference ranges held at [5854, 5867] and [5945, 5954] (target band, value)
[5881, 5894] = 1.59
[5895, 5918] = 1.38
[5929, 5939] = 0.48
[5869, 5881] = 0.02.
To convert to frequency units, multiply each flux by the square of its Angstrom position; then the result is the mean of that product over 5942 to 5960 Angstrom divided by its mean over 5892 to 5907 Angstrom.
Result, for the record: 1.19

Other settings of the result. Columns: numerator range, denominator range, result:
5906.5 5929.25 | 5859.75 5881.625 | 1.03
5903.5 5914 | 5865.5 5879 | 1.07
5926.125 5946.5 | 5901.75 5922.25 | 0.99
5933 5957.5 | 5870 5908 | 1.11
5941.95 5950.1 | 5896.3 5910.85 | 1.13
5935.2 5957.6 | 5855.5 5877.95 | 1.05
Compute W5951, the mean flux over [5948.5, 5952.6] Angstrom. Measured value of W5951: 32.4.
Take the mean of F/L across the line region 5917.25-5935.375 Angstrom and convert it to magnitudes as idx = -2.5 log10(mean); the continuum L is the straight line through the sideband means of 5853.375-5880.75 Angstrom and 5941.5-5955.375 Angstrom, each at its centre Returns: 0.03 mag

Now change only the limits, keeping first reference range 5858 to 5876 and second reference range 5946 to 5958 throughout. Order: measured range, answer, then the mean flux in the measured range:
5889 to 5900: 0.26 mag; 23.2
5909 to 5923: -0.02 mag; 30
